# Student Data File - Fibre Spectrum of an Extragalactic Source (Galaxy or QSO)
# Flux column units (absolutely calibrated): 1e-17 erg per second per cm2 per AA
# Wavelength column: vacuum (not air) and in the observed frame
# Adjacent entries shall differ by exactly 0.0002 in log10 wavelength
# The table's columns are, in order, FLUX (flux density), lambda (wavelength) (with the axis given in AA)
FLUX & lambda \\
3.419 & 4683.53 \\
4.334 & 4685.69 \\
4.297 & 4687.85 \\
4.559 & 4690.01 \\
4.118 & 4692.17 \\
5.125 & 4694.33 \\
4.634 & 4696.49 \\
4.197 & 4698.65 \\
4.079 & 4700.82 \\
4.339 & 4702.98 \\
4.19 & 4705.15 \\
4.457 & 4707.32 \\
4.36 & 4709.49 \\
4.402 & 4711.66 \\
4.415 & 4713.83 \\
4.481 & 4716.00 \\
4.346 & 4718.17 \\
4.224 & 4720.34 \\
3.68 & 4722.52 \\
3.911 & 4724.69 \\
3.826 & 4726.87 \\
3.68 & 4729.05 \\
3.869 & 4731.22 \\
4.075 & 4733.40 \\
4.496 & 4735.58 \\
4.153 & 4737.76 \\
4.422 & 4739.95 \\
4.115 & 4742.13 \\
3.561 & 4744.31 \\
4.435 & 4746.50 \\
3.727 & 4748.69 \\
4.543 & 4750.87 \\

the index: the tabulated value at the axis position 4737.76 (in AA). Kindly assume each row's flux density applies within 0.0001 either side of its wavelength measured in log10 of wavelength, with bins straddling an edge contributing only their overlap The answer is 4.153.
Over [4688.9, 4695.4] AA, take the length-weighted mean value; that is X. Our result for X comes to 4.6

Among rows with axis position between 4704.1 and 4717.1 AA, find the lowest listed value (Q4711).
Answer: 4.19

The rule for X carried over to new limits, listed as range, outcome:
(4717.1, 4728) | 3.99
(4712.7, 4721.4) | 4.37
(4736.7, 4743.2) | 4.23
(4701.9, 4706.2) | 4.26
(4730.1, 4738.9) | 4.15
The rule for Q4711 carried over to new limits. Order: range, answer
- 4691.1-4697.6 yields 4.118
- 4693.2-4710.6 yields 4.079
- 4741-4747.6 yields 3.561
